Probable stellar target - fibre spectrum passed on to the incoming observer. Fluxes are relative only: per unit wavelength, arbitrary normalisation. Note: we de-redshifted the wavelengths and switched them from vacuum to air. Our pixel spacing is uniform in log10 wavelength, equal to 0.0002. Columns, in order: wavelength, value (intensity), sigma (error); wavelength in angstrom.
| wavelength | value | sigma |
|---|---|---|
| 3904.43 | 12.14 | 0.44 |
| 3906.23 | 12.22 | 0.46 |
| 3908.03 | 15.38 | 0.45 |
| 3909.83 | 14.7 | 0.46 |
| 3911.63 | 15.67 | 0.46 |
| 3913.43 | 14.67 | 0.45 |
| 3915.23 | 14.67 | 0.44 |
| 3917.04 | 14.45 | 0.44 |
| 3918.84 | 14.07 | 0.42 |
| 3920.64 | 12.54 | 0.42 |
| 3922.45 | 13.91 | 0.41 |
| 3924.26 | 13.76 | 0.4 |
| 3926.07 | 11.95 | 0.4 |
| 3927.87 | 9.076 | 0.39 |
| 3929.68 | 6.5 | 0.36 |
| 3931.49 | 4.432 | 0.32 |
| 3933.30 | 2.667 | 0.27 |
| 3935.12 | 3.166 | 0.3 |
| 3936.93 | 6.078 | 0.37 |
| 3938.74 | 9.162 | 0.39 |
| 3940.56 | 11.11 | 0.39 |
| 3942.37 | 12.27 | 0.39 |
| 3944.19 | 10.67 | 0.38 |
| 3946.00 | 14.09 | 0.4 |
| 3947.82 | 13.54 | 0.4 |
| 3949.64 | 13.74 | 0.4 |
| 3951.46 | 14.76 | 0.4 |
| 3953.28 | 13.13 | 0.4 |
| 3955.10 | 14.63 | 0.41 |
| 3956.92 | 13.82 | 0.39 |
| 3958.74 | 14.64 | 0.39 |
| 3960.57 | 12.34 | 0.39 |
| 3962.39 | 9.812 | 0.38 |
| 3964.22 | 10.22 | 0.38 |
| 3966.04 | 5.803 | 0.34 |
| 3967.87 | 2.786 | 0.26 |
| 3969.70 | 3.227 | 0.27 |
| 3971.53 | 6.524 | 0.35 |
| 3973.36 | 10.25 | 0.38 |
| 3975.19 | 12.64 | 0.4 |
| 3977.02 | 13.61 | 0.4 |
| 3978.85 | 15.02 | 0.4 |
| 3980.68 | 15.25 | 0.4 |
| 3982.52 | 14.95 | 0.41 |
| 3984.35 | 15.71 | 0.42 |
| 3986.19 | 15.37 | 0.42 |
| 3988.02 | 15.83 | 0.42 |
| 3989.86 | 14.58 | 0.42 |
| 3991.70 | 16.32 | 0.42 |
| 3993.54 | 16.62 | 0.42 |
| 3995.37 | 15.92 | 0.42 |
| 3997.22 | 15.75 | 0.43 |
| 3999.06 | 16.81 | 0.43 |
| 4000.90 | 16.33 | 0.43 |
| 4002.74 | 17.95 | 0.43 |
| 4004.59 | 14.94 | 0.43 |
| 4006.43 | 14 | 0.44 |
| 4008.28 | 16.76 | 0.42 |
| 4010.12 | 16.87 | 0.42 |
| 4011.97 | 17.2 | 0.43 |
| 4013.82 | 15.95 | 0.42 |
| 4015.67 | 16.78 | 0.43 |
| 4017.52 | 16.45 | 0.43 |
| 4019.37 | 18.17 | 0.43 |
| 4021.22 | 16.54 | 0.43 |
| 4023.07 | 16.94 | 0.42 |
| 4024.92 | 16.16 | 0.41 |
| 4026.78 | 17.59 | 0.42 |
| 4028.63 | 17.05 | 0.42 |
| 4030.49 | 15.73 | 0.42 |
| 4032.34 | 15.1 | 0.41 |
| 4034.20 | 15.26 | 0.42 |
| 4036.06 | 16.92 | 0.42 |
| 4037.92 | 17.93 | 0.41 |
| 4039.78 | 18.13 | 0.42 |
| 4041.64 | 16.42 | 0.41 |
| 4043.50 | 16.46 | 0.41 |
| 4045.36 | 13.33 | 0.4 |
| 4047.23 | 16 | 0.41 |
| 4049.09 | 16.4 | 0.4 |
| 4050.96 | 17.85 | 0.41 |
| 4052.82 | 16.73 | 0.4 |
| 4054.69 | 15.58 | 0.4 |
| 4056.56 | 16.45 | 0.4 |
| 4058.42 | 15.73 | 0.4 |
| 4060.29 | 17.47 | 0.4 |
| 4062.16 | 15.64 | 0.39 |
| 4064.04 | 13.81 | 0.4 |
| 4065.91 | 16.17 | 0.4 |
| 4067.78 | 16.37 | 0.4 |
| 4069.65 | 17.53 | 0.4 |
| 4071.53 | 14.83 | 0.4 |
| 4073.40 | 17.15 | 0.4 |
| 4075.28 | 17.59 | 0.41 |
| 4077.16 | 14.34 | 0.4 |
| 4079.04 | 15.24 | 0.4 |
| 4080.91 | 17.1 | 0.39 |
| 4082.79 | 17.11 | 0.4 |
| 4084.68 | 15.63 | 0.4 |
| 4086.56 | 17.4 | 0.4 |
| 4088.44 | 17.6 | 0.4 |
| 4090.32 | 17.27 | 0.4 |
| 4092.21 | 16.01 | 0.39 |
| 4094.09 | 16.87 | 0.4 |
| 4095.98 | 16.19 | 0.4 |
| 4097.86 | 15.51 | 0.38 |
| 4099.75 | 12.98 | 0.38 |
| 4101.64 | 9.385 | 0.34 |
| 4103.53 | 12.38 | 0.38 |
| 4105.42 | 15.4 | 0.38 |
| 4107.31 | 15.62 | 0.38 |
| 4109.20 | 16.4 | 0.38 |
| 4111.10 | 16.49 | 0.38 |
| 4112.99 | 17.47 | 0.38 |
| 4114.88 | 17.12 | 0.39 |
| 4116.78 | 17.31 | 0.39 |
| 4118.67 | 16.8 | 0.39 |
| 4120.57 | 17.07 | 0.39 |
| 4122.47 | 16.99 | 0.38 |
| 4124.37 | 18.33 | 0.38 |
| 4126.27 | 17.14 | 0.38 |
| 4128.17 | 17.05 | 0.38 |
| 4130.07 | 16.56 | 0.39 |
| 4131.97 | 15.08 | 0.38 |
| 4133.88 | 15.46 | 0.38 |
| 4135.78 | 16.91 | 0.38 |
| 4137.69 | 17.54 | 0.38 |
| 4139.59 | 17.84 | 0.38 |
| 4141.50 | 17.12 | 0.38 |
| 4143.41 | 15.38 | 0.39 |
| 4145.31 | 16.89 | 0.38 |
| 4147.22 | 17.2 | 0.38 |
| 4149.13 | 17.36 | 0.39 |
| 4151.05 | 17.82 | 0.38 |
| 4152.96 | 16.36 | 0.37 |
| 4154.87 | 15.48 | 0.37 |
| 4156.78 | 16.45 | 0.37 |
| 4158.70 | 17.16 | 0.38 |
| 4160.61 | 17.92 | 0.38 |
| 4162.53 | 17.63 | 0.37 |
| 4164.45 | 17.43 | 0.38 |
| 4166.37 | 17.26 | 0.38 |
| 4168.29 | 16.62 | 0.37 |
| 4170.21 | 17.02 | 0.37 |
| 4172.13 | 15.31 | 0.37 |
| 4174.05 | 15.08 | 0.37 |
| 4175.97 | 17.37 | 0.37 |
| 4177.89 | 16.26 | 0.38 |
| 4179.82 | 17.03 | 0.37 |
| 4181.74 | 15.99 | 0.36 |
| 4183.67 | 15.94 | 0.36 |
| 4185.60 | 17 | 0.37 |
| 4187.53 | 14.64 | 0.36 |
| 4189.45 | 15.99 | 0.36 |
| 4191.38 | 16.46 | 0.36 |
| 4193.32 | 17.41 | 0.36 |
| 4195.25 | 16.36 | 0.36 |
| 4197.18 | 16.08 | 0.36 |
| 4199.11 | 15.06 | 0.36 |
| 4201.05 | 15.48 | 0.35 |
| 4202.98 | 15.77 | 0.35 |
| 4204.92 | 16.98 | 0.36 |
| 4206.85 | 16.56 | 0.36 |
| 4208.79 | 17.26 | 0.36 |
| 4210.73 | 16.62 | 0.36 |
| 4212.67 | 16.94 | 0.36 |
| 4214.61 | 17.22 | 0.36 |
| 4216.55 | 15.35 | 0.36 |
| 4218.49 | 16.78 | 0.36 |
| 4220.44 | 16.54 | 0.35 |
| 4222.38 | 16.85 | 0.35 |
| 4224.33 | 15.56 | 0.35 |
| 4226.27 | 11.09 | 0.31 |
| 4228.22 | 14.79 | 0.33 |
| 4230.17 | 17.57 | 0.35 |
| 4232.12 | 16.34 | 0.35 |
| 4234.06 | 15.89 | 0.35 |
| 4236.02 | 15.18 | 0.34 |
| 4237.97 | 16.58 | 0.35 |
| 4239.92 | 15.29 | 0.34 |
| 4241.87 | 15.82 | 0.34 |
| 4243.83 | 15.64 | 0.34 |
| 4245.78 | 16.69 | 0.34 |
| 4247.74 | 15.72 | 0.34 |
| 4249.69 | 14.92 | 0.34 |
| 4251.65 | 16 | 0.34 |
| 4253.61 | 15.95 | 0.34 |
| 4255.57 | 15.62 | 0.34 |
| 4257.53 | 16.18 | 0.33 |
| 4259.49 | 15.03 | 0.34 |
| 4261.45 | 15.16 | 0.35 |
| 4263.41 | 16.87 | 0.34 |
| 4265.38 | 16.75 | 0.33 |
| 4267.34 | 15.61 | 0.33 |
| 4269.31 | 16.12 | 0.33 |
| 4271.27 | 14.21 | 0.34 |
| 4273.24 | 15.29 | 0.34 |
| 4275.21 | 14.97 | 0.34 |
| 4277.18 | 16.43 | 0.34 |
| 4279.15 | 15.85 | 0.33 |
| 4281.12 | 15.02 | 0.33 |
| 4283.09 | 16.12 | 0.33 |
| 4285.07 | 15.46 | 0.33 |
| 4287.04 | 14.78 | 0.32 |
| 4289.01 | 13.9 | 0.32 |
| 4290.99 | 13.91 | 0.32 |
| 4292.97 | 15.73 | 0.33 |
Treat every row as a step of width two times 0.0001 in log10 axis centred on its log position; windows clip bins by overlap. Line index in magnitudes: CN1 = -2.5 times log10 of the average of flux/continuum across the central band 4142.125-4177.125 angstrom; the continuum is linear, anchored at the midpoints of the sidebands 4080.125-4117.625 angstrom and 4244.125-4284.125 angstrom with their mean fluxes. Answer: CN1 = -0.064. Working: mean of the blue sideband 15.8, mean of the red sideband 15.7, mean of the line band 16.8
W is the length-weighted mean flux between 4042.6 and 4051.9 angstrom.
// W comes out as 16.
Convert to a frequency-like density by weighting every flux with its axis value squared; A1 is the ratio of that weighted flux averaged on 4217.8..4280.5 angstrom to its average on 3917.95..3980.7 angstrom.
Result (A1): 1.73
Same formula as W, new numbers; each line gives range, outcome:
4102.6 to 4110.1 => 15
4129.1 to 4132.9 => 15.8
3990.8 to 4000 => 16.3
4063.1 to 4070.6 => 16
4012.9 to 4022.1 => 16.8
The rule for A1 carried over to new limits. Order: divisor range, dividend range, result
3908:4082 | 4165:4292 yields 1.26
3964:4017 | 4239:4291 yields 1.28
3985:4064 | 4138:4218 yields 1.10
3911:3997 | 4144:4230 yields 1.55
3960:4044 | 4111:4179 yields 1.23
